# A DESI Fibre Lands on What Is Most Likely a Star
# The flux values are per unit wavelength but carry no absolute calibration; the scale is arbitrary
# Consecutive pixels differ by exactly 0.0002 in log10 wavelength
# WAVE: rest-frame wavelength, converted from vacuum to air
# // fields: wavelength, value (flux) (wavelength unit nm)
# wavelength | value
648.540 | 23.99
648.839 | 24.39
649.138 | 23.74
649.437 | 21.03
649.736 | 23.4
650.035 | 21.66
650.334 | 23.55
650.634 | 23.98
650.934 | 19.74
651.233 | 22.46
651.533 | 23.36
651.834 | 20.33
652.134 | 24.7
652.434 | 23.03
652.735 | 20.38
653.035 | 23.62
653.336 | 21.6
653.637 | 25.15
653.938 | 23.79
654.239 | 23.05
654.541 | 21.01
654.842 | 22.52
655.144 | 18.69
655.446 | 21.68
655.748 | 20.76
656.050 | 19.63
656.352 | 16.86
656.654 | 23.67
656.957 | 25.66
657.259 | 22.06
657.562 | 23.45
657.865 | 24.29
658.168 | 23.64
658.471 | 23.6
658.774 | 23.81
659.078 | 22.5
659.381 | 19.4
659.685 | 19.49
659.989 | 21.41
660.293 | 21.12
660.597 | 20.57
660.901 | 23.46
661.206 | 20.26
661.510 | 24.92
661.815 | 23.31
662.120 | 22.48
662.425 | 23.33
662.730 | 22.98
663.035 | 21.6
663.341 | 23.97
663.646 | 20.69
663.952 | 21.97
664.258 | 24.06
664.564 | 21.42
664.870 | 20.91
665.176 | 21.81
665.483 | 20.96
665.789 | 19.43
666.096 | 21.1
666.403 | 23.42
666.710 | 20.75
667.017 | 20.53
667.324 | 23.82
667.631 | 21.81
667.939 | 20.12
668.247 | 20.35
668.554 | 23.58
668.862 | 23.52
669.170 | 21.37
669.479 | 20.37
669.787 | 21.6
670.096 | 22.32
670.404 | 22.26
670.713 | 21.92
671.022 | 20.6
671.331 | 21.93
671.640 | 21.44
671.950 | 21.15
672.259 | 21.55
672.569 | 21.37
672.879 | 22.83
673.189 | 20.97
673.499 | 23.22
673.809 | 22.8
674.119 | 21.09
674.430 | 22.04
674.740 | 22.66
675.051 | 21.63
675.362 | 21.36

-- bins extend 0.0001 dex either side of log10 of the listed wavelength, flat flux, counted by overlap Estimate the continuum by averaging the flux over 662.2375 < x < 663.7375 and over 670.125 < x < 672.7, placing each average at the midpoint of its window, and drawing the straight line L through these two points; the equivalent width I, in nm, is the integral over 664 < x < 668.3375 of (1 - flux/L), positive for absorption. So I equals 0.14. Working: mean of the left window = 22.6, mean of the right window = 21.6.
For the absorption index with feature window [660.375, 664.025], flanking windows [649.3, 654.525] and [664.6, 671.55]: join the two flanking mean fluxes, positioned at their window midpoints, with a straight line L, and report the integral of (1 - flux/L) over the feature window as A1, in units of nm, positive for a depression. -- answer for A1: -0.08 nm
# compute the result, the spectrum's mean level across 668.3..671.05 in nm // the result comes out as 22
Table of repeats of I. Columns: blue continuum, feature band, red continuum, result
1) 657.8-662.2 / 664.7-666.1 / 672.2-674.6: 0.08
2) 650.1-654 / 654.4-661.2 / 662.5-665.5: 0.20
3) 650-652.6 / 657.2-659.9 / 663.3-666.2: -0.05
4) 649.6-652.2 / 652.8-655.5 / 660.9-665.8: 0.02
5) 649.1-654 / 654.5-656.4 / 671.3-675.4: 0.19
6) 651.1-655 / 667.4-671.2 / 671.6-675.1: 0.06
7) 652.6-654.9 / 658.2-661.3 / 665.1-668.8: 0.07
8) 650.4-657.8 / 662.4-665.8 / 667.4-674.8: 0.00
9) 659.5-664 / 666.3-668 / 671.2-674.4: 0.01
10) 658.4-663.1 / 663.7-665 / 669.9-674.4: 0.00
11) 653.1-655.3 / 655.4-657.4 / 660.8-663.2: 0.09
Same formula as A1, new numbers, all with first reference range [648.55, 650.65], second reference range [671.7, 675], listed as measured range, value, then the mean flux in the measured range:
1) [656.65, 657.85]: -0.055 nm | 23.8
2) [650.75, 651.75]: 0.052 nm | 21.8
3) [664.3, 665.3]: 0.031 nm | 21.7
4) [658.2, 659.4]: -0.006 nm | 22.8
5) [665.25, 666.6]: 0.064 nm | 21.2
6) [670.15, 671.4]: 0.020 nm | 21.7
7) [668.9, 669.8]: 0.032 nm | 21.3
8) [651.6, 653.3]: 0.042 nm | 22.4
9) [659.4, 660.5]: 0.102 nm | 20.5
